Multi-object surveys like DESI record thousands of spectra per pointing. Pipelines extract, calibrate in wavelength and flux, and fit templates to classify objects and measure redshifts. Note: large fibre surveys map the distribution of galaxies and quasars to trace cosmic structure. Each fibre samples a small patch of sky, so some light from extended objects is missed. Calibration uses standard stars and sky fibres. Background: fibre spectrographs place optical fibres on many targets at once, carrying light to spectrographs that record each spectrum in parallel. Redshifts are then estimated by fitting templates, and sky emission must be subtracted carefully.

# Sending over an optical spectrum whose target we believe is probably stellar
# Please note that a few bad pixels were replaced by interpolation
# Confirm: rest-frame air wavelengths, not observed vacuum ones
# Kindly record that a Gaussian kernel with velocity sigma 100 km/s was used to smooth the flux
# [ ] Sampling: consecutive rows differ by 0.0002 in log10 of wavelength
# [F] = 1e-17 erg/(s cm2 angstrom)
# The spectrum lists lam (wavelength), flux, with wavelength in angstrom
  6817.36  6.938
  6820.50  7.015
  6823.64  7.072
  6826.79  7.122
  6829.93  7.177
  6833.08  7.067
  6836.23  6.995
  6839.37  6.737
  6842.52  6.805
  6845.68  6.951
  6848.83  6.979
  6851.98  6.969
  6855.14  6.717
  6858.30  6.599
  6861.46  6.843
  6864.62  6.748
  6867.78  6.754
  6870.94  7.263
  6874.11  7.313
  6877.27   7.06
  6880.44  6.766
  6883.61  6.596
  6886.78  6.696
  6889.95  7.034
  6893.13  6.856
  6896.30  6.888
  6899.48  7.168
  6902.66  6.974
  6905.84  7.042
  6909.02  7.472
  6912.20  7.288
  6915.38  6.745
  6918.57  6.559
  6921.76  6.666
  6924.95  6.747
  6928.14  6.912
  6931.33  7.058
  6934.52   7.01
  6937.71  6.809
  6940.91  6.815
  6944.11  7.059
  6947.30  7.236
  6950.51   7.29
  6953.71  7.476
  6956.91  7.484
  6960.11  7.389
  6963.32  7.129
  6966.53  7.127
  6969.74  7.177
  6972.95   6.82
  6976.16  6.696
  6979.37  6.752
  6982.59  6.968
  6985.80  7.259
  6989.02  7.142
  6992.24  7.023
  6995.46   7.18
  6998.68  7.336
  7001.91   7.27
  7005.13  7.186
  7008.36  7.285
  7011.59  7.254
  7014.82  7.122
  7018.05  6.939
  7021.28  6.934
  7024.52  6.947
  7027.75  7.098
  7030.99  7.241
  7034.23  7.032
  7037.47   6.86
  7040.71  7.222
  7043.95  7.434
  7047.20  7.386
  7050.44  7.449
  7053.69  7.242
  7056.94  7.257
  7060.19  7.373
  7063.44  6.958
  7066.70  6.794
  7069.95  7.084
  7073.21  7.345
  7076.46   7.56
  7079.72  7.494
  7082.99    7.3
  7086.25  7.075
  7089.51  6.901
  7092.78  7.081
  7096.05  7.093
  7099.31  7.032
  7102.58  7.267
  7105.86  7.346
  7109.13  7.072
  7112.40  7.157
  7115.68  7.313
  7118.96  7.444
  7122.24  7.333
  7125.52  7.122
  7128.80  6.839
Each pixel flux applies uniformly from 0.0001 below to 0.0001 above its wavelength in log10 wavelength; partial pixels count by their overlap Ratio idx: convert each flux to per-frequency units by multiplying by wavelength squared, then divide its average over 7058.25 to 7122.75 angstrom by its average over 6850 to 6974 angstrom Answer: 1.1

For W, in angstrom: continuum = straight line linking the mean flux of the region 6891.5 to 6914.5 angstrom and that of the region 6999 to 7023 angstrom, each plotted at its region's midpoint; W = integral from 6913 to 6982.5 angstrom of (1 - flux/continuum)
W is 1.1 angstrom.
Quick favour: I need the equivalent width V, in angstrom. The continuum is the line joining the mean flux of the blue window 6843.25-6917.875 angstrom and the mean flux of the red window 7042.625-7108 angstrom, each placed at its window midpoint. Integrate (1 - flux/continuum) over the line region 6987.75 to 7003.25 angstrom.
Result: -0.2 angstrom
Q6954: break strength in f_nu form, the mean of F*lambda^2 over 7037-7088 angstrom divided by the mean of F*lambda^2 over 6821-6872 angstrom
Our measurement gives 1.1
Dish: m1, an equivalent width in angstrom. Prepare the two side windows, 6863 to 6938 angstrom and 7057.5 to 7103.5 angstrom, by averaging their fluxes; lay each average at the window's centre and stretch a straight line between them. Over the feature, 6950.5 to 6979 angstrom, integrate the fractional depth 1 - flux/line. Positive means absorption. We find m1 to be -0.5 angstrom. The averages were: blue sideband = 6.94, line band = 7.15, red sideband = 7.17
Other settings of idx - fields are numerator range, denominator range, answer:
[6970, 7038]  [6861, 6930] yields 1.05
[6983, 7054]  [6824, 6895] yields 1.09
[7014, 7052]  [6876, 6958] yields 1.06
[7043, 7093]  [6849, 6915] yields 1.10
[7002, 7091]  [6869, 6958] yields 1.06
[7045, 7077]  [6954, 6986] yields 1.05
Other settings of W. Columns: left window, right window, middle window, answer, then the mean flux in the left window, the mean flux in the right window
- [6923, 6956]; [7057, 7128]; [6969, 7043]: 0.35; 7.05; 7.19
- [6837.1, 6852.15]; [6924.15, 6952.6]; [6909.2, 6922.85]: 0.18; 6.89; 7.01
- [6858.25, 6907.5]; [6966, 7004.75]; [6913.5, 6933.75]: 0.53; 6.92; 7.07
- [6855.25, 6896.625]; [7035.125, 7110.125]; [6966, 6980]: 0.25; 6.87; 7.2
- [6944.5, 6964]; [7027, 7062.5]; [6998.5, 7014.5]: 0.06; 7.33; 7.23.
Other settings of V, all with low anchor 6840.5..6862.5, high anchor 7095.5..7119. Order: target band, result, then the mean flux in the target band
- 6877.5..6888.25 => 0.2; 6.73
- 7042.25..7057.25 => -0.5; 7.36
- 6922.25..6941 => 0.2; 6.89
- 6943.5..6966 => -1.0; 7.3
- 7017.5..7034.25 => 0.1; 7.04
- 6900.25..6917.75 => -0.4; 7.08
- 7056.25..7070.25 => 0.1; 7.08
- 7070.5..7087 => -0.4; 7.35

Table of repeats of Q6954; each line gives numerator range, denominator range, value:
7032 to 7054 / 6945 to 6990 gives 1.04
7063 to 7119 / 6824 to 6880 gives 1.11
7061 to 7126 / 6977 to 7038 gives 1.04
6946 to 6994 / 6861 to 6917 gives 1.05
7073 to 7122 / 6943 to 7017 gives 1.04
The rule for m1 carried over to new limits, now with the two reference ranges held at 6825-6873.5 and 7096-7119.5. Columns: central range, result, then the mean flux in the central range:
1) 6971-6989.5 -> 0.4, 6.93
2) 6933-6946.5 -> 0.2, 6.94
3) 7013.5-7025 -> 0.2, 6.98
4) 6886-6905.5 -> 0.1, 6.95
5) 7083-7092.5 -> 0.2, 7.06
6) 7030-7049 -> -0.2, 7.2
